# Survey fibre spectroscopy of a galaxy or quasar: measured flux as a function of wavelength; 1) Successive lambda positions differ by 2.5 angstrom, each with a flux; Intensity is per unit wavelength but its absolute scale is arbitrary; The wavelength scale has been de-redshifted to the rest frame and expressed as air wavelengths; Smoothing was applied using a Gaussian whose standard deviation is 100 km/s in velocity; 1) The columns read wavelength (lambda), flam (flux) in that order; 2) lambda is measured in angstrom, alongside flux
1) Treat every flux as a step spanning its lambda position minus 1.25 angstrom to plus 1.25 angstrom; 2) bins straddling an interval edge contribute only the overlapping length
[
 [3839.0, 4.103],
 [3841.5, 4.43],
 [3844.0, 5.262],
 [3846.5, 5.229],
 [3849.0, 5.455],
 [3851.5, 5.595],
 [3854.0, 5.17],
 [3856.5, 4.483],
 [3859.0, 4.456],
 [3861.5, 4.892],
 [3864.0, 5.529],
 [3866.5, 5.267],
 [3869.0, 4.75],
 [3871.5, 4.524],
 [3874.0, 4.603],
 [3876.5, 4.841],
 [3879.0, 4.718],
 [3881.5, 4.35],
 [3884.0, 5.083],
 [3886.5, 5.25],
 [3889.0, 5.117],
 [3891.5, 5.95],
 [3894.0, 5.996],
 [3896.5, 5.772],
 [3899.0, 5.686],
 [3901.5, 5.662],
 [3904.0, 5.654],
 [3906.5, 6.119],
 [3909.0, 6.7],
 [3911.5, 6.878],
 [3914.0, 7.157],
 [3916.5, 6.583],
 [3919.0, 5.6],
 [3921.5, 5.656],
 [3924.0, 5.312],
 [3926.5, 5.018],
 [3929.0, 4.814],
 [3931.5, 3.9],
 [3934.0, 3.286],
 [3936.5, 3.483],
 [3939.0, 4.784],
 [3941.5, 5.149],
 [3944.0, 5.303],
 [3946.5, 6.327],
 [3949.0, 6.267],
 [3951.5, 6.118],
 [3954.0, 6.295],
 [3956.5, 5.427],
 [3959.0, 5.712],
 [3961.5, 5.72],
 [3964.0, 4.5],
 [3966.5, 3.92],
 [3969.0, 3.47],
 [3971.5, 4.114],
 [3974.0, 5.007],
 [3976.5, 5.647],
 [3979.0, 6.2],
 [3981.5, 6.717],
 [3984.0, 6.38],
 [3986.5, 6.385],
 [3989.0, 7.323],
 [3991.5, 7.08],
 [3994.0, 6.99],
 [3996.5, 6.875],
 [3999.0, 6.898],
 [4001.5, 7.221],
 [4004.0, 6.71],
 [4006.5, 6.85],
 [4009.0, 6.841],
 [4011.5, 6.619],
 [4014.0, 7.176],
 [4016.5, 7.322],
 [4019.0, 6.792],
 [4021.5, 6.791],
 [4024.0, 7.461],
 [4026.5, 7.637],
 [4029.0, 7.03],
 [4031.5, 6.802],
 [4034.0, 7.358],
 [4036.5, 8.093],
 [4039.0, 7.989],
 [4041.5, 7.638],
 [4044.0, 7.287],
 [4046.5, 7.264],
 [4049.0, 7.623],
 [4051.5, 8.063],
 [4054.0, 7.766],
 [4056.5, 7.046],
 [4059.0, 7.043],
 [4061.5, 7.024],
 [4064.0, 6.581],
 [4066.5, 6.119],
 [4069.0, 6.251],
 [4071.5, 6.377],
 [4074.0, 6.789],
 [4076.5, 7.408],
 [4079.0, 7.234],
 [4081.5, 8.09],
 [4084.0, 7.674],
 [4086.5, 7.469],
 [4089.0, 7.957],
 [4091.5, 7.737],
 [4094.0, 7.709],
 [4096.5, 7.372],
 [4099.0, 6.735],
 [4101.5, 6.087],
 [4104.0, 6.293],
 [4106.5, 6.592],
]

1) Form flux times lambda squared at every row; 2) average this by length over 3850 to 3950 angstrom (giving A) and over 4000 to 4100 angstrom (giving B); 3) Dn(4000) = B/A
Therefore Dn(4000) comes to 1.5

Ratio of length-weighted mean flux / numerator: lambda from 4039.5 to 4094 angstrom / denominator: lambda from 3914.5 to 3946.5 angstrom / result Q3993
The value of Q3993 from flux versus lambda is 1.5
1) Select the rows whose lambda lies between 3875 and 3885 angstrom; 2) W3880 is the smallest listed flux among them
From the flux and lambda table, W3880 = 4.35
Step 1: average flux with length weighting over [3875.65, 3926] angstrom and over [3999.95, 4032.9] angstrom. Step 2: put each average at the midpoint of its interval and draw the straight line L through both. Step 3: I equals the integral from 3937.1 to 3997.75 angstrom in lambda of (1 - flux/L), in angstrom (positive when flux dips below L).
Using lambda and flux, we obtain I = 7.1 angstrom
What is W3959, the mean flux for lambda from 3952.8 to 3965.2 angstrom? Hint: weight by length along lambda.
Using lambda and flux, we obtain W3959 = 5.53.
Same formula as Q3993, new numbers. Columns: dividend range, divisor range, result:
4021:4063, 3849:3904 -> 1.44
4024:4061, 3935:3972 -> 1.46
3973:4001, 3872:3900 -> 1.26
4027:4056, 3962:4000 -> 1.29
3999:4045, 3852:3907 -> 1.39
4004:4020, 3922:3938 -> 1.58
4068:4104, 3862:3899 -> 1.40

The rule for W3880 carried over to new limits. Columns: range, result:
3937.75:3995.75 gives 3.47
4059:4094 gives 6.119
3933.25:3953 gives 3.286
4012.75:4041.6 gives 6.791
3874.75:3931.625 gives 3.9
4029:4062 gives 6.802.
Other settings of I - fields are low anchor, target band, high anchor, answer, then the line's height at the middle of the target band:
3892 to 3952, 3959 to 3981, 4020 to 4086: 4.41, 6.17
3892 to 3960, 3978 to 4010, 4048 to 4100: -2.34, 6.35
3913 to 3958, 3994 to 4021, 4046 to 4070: -2.39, 6.37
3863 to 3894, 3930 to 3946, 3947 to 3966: 3.21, 5.52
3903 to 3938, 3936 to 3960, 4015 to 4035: 1.41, 5.88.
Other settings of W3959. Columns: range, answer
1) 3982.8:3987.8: 6.39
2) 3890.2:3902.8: 5.81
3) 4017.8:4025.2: 7.01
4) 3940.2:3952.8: 5.83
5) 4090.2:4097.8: 7.6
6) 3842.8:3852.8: 5.38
